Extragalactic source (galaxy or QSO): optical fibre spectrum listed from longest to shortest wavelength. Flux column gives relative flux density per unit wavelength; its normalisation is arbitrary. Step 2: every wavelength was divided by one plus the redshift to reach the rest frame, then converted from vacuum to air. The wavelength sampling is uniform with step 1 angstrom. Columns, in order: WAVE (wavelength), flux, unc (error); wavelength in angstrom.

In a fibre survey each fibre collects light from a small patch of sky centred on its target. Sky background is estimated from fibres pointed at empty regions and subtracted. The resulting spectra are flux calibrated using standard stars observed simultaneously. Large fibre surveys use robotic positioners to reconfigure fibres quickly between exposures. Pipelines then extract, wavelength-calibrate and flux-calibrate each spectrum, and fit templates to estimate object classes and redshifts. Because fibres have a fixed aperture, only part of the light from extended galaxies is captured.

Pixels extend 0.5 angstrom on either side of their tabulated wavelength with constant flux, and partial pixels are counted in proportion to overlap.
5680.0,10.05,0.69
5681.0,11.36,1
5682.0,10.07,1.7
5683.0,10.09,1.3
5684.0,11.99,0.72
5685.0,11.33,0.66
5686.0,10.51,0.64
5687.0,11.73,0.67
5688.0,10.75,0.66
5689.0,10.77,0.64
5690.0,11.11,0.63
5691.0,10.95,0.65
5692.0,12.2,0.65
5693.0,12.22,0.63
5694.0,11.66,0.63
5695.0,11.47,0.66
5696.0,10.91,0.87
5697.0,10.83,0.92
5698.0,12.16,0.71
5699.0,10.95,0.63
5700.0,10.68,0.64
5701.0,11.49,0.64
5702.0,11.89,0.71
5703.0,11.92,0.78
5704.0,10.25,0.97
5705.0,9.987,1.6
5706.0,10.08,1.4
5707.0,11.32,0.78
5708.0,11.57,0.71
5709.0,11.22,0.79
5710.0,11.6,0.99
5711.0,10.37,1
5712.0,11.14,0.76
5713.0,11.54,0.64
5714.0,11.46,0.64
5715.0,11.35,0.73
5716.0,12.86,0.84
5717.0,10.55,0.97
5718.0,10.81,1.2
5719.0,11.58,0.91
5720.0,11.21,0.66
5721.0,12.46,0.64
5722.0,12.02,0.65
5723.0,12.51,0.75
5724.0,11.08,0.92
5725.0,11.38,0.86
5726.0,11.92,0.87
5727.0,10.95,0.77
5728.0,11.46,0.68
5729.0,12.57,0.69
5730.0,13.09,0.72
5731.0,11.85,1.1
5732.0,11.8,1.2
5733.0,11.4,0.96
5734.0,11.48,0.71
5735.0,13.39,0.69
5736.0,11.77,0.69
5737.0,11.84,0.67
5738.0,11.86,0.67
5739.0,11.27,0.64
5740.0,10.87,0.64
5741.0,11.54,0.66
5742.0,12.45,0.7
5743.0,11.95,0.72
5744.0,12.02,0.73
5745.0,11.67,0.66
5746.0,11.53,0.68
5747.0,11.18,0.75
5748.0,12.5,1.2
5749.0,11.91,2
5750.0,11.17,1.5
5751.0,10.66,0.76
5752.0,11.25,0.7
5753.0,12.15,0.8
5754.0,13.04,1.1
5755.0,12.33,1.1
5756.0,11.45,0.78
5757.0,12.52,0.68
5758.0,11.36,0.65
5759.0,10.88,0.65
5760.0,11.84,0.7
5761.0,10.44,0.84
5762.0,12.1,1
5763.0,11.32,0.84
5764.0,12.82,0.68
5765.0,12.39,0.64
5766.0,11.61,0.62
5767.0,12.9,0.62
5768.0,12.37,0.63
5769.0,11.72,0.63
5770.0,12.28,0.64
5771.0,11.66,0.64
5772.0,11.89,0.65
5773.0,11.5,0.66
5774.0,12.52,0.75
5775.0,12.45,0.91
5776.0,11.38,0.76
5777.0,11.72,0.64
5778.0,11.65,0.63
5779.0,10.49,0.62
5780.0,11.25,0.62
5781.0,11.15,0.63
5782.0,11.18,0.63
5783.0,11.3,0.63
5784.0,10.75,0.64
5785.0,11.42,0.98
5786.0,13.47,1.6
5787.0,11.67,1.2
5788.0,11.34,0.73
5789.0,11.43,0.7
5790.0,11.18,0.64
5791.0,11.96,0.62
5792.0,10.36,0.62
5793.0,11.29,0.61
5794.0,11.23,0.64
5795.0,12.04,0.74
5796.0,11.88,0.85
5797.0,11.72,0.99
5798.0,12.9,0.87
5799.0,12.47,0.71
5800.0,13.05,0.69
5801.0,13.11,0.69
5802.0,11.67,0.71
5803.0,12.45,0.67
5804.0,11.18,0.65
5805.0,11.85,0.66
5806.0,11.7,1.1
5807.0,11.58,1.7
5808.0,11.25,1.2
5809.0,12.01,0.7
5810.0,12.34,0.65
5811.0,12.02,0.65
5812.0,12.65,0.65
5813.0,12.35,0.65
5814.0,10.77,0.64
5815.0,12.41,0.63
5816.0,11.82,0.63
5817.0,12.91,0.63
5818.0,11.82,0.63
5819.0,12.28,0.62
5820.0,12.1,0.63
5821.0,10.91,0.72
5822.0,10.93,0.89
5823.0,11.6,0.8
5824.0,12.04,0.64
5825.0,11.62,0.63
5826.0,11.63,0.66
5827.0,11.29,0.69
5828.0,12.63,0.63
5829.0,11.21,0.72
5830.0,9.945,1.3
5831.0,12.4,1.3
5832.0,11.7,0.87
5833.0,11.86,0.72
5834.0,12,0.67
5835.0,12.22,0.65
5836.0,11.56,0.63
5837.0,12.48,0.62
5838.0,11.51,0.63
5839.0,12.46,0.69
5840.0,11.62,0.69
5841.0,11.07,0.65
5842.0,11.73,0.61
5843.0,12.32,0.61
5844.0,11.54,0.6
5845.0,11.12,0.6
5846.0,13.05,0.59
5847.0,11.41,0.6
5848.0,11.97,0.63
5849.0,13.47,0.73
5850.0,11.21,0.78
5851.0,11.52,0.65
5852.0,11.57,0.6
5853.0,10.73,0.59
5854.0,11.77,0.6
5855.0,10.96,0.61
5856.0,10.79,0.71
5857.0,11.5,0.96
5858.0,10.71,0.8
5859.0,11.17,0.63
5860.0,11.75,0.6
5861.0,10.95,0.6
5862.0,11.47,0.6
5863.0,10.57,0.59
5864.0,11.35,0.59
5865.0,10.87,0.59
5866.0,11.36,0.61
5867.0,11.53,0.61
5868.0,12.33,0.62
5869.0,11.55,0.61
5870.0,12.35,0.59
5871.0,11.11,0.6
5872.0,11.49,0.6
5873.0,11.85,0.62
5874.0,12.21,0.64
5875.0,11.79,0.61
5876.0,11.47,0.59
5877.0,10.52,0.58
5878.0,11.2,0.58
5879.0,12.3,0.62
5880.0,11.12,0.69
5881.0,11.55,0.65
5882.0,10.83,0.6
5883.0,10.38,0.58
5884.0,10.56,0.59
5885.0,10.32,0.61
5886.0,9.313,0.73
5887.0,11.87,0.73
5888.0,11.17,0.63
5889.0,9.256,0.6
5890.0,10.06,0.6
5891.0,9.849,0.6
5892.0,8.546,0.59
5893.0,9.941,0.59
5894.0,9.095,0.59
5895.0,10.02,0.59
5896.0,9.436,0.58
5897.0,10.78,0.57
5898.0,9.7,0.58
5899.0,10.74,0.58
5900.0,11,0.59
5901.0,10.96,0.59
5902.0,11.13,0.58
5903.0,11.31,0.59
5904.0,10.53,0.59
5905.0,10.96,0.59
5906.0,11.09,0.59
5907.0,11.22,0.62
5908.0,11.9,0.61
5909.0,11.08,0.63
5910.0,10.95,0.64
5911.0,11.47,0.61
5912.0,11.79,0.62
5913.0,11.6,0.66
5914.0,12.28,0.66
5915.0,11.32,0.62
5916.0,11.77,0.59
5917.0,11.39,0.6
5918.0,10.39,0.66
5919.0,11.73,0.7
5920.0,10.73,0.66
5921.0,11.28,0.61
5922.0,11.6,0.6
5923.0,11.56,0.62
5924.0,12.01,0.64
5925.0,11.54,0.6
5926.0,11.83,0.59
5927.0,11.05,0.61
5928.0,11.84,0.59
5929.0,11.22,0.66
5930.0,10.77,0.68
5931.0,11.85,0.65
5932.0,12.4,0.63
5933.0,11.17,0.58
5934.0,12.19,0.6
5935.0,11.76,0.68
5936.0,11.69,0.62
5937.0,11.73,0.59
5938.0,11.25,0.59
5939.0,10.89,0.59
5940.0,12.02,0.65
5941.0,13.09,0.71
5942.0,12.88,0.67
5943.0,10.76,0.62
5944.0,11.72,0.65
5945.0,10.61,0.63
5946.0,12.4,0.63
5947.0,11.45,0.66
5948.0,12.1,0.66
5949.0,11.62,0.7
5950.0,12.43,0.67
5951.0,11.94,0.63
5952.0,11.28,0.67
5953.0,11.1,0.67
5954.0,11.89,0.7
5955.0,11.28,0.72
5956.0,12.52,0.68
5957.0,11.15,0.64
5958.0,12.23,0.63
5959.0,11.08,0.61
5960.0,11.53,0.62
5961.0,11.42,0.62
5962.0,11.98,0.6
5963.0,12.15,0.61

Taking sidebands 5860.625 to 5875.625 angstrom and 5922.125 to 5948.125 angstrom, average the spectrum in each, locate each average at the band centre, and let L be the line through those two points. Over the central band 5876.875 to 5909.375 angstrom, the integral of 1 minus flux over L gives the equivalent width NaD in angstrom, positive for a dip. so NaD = 2.8 angstrom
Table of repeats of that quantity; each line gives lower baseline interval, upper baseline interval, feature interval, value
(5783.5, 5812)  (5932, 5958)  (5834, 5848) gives -0.1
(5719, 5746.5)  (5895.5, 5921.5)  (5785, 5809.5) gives -0.6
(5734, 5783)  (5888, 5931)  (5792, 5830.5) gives -1.2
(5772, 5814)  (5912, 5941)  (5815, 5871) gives 0.2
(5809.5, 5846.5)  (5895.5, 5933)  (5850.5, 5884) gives 0.7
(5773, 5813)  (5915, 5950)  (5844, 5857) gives 0.1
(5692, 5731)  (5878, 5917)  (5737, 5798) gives -2.4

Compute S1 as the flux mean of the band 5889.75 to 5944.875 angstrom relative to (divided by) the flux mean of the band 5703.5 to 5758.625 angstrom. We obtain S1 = 0.96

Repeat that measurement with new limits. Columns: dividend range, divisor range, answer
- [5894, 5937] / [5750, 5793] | 0.96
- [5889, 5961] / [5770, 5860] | 0.96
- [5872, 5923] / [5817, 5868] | 0.94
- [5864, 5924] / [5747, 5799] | 0.94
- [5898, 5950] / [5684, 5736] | 1.00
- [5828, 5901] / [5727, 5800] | 0.95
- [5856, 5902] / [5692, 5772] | 0.94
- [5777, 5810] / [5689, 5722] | 1.03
